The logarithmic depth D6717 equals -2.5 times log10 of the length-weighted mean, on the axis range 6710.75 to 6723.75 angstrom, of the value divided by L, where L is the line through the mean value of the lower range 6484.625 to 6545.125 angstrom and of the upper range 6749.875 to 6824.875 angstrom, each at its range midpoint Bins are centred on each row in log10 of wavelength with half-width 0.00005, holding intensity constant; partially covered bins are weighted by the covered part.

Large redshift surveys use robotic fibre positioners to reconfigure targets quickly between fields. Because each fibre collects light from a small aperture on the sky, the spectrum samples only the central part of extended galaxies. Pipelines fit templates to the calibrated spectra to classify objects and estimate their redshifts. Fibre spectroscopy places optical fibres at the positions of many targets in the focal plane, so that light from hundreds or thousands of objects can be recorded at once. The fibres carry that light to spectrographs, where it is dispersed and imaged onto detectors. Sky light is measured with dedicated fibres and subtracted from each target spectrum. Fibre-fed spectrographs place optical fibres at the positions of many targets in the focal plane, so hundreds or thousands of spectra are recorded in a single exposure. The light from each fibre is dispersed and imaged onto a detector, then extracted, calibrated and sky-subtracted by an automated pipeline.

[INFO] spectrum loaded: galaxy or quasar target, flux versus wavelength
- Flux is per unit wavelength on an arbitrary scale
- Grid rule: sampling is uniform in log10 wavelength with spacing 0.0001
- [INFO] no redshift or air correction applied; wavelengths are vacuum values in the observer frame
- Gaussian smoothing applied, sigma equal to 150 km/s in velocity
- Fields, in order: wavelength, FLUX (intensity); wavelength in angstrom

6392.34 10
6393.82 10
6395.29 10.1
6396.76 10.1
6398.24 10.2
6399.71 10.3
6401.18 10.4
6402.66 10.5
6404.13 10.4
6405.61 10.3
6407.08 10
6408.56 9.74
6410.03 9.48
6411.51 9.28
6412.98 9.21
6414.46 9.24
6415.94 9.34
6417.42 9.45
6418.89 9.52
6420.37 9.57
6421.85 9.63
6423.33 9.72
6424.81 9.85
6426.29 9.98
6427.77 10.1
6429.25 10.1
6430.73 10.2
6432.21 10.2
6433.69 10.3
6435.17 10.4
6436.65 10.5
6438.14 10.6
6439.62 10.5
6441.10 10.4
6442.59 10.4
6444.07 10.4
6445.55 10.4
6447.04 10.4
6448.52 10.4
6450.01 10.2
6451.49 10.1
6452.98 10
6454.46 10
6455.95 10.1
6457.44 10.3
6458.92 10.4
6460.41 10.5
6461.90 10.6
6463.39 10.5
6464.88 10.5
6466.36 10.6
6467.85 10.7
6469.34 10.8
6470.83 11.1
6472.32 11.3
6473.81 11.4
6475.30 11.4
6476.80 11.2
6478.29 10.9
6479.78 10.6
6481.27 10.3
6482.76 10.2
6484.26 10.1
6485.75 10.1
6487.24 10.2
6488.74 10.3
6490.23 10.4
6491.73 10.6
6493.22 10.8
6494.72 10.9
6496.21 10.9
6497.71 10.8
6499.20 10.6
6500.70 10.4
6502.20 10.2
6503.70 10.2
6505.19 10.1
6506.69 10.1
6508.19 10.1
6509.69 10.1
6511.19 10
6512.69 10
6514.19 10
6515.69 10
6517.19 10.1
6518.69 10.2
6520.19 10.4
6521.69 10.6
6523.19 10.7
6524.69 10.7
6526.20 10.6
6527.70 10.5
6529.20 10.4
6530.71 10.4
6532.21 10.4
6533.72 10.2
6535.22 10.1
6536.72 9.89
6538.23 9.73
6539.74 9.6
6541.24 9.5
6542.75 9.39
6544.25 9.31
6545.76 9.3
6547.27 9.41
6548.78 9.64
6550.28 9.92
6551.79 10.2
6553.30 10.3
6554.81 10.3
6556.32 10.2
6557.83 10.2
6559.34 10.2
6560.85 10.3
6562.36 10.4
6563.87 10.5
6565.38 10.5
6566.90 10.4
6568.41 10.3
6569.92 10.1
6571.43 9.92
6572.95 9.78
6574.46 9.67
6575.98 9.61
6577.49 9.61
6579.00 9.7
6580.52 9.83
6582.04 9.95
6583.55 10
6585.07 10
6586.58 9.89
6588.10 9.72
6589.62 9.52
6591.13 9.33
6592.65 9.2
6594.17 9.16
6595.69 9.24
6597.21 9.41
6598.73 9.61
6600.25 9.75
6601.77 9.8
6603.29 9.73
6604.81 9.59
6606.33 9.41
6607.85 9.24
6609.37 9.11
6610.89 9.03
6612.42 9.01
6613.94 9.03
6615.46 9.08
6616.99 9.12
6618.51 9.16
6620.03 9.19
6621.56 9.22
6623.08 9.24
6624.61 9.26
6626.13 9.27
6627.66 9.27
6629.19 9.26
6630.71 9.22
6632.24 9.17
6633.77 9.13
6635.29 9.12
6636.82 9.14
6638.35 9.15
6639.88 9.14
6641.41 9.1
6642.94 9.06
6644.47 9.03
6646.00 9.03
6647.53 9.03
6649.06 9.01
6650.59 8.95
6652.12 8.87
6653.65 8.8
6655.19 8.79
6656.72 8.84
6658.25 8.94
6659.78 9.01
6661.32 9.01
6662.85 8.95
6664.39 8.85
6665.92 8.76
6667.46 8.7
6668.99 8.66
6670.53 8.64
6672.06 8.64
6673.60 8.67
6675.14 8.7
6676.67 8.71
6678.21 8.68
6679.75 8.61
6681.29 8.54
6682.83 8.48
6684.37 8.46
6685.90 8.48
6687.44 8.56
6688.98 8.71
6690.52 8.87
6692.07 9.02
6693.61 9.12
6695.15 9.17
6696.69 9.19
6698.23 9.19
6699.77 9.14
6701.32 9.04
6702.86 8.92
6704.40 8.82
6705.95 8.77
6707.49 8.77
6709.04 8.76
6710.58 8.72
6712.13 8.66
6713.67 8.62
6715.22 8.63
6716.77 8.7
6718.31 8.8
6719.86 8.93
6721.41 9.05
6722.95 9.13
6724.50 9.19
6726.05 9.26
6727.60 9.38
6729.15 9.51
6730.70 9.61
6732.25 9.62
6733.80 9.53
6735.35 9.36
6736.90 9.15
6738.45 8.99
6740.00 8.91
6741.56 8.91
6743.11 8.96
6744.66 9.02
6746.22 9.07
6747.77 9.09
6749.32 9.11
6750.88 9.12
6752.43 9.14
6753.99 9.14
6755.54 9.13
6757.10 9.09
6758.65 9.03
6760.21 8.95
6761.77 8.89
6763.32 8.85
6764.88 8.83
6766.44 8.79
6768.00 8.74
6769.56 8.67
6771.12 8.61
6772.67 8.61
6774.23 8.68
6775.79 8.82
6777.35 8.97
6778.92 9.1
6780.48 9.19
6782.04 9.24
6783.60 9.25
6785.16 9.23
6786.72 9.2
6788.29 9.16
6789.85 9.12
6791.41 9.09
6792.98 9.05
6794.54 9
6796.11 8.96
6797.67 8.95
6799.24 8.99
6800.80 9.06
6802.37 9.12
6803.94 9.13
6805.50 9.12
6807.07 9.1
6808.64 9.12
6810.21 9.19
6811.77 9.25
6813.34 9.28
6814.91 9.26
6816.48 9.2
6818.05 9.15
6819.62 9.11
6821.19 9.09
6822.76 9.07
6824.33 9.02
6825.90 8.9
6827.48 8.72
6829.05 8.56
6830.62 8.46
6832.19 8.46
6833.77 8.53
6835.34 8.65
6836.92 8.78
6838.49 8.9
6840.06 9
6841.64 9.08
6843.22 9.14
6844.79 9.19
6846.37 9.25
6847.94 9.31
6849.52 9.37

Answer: 0.06 mag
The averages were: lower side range 10.2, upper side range 9.04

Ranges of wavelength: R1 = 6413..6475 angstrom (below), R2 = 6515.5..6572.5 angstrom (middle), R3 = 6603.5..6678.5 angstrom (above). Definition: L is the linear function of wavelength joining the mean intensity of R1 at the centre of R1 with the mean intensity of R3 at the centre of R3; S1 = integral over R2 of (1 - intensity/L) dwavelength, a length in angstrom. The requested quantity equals -2.9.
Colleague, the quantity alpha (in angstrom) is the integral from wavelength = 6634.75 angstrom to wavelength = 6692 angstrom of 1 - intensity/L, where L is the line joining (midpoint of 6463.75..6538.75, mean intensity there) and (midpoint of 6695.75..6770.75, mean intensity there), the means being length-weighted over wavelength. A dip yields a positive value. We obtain 3.8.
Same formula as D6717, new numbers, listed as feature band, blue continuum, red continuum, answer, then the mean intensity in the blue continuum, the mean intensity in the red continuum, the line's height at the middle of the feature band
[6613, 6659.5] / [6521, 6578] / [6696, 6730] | 0.05 mag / 10.1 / 8.96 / 9.48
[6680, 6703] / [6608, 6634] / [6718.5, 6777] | 0.03 mag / 9.16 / 9.05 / 9.1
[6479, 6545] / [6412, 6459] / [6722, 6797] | -0.05 mag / 10.1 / 9.07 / 9.82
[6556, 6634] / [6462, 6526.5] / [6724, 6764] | 0.04 mag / 10.5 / 9.15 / 9.96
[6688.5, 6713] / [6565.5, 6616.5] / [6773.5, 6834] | 0.04 mag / 9.6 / 9.03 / 9.31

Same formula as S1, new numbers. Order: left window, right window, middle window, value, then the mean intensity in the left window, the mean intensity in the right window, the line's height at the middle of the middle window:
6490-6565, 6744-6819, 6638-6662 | 1.63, 10.2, 9.04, 9.64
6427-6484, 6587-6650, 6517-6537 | -0.88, 10.5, 9.25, 9.95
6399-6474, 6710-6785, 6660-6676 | 0.95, 10.2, 9.02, 9.32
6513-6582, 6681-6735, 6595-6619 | 0.80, 10.1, 8.96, 9.66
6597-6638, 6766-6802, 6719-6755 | -0.46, 9.28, 8.98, 9.06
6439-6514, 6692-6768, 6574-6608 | 0.71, 10.5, 9.03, 9.82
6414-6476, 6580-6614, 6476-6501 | -1.20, 10.3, 9.51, 10.1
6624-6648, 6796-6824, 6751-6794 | 0.67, 9.15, 9.12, 9.13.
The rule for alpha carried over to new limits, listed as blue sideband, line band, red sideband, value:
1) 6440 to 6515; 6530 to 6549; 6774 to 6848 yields 0.8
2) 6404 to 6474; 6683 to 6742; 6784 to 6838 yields 2.1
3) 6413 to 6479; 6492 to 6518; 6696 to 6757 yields -0.7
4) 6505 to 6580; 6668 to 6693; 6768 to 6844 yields 2.2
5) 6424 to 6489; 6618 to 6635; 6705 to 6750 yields 0.6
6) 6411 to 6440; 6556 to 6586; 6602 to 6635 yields -2.1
